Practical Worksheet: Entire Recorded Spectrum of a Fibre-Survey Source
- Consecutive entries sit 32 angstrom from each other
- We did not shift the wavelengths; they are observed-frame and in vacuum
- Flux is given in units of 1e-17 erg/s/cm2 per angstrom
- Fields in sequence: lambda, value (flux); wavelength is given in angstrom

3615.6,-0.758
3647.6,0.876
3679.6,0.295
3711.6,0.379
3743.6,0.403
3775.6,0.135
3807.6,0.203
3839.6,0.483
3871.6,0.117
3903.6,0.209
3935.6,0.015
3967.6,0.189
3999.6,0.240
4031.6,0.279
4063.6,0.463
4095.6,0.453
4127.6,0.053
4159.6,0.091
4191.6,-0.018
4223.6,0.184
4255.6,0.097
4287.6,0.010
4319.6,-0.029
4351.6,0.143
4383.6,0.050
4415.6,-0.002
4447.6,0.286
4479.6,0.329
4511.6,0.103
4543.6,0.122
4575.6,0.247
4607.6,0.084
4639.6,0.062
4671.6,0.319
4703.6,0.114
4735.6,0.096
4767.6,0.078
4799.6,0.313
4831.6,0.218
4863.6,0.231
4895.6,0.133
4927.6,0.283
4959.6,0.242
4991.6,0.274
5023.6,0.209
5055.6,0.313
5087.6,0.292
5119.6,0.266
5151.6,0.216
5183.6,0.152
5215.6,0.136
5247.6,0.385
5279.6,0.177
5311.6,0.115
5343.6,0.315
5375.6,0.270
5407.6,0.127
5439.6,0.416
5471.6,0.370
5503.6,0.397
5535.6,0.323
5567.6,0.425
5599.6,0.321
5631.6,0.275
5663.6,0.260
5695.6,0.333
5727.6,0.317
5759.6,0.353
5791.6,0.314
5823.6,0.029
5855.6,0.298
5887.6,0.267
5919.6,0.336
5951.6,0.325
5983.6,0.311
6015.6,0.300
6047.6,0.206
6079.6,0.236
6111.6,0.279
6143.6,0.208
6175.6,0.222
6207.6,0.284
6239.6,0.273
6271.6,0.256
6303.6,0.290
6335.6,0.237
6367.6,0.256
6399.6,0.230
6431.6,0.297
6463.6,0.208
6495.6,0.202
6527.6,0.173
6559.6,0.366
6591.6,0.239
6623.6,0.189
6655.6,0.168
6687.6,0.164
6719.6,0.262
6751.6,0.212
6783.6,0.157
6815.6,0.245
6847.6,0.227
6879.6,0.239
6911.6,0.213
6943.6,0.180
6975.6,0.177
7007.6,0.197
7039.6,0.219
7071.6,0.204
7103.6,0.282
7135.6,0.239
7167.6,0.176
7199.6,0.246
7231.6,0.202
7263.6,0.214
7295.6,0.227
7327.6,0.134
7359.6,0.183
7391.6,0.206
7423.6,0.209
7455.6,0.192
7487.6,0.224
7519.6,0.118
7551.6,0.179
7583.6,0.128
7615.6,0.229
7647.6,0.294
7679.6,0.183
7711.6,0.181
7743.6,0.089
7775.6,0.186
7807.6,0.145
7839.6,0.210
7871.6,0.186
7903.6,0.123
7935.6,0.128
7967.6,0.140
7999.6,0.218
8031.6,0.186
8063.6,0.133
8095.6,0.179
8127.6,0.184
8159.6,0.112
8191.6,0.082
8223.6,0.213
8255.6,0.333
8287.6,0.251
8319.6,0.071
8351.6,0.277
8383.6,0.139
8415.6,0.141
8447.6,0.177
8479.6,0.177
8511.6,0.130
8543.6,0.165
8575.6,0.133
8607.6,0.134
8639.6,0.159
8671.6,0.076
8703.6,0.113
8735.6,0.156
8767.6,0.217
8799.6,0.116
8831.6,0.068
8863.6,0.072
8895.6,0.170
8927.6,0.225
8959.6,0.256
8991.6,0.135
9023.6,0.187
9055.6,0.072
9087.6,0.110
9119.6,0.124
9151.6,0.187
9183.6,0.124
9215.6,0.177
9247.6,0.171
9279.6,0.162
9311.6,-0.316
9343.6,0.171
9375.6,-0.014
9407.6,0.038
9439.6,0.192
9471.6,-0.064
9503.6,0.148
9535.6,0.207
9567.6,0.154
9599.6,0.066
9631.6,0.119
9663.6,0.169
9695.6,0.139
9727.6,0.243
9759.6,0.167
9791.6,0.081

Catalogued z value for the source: 0.255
